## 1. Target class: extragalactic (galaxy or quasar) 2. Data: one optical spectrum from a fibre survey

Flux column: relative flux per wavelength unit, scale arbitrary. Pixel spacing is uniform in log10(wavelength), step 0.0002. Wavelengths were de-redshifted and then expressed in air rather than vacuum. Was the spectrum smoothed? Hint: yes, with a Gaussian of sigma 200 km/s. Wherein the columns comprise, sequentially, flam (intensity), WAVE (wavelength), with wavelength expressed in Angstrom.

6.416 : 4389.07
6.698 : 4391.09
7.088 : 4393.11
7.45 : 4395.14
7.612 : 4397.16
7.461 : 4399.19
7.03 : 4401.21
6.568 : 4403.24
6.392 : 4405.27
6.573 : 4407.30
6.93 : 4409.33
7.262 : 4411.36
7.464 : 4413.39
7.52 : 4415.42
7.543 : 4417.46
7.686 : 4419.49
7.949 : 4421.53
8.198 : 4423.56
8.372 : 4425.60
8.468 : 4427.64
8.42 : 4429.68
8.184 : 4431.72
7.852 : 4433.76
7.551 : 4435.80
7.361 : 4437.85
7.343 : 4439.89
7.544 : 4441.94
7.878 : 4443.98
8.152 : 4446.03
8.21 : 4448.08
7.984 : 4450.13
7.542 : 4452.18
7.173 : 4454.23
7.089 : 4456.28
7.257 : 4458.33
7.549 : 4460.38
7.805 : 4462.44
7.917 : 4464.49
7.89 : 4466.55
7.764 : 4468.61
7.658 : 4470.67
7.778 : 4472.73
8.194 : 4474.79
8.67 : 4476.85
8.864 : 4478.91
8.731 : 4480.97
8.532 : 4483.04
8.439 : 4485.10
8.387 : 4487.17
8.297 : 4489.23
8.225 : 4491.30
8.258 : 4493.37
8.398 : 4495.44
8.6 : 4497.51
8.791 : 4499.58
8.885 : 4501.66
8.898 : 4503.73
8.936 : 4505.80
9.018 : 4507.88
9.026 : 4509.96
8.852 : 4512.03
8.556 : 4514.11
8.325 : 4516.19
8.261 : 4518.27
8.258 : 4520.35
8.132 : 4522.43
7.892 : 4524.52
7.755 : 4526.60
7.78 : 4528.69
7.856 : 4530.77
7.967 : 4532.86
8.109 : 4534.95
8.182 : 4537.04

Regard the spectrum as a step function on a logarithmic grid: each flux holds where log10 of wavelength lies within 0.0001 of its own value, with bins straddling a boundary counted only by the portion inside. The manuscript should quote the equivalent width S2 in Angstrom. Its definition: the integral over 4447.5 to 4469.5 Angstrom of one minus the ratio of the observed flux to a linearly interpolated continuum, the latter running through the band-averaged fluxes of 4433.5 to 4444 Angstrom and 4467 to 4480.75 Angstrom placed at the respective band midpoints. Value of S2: 0.7 Angstrom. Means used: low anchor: 7.54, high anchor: 8.18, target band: 7.64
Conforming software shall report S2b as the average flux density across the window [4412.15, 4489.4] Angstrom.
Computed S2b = 7.92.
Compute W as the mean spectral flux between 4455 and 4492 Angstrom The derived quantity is 8.05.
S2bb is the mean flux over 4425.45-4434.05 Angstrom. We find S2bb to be 8.28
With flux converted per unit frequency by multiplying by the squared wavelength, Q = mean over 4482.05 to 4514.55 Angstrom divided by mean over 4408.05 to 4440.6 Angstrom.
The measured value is 1.15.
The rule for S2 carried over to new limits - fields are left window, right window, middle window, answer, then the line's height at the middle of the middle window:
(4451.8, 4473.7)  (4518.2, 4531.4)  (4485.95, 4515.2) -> -3.09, 7.82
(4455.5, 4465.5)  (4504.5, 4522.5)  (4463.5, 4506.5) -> -1.82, 8.04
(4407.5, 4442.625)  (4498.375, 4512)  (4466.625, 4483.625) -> 0.45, 8.47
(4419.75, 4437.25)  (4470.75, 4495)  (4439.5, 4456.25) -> 0.98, 8.19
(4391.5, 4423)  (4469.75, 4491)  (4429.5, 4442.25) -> -0.07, 7.68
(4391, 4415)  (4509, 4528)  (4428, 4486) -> -1.92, 7.66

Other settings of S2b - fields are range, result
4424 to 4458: 7.81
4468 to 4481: 8.22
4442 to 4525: 8.22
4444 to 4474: 7.71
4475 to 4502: 8.52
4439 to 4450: 7.84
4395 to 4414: 7.05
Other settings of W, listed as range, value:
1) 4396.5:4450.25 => 7.61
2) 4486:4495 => 8.3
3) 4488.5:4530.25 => 8.45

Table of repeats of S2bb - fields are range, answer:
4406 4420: 7.25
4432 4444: 7.6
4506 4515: 8.87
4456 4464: 7.5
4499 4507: 8.88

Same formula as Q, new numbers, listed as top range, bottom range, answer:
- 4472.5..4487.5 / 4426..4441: 1.10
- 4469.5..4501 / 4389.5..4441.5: 1.16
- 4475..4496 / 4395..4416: 1.24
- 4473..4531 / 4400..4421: 1.24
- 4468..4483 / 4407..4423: 1.14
